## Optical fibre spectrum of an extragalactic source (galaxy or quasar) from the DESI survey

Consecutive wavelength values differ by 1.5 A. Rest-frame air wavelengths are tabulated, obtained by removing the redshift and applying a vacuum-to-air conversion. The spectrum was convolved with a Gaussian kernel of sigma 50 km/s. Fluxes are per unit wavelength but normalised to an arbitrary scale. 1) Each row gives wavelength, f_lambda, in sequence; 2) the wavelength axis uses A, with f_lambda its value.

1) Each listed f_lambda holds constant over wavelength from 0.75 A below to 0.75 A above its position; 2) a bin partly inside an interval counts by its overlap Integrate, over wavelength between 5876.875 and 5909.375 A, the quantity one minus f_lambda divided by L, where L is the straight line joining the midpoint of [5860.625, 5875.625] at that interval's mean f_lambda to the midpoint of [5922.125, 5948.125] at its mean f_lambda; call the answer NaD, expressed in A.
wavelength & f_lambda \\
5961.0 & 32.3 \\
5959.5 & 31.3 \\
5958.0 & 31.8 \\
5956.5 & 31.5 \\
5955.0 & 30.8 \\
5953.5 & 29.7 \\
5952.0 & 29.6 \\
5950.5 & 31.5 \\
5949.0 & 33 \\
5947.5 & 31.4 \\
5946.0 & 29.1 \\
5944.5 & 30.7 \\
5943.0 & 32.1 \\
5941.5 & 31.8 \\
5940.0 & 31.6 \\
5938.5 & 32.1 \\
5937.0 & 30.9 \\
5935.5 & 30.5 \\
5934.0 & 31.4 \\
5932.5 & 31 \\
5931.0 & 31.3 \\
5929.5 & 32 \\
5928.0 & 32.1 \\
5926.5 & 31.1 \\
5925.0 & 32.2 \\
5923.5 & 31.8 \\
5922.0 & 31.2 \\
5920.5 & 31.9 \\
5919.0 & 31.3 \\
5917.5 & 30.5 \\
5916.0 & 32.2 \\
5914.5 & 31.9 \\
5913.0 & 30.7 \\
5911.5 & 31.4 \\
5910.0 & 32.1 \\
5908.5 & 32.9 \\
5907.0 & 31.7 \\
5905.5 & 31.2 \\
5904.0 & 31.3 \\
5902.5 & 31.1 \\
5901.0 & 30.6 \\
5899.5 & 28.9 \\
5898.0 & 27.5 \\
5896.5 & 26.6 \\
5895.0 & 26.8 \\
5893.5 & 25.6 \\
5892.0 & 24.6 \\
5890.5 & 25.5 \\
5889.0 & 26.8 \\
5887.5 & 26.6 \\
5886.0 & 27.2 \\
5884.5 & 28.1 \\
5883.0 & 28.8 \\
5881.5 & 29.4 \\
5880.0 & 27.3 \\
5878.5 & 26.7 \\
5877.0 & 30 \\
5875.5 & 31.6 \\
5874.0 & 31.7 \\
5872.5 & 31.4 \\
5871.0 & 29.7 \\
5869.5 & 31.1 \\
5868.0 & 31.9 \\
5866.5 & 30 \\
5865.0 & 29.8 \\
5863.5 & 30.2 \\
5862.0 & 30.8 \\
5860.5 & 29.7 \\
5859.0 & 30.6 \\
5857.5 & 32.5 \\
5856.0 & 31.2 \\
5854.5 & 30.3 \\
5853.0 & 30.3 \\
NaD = 2.7 A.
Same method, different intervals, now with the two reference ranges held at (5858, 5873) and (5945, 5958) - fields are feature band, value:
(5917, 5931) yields -0.36 A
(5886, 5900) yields 1.88 A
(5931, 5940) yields -0.12 A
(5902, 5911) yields -0.30 A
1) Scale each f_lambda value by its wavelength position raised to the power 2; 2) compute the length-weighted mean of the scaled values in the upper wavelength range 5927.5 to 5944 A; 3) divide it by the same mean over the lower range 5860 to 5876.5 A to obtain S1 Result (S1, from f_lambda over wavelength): 1.05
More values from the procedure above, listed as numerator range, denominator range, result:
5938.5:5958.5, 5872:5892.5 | 1.13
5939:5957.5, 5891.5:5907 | 1.10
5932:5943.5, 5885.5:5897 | 1.22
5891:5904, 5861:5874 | 0.92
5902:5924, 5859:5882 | 1.06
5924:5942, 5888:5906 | 1.14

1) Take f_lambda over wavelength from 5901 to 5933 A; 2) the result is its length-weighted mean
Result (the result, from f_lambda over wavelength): 31.5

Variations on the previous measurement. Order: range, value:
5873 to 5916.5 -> 29.2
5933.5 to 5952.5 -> 31.2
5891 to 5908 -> 28.7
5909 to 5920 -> 31.5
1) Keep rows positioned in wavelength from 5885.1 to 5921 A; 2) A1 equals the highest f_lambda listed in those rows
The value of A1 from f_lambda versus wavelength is 32.9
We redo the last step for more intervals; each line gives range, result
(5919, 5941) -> 32.2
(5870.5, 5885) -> 31.7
